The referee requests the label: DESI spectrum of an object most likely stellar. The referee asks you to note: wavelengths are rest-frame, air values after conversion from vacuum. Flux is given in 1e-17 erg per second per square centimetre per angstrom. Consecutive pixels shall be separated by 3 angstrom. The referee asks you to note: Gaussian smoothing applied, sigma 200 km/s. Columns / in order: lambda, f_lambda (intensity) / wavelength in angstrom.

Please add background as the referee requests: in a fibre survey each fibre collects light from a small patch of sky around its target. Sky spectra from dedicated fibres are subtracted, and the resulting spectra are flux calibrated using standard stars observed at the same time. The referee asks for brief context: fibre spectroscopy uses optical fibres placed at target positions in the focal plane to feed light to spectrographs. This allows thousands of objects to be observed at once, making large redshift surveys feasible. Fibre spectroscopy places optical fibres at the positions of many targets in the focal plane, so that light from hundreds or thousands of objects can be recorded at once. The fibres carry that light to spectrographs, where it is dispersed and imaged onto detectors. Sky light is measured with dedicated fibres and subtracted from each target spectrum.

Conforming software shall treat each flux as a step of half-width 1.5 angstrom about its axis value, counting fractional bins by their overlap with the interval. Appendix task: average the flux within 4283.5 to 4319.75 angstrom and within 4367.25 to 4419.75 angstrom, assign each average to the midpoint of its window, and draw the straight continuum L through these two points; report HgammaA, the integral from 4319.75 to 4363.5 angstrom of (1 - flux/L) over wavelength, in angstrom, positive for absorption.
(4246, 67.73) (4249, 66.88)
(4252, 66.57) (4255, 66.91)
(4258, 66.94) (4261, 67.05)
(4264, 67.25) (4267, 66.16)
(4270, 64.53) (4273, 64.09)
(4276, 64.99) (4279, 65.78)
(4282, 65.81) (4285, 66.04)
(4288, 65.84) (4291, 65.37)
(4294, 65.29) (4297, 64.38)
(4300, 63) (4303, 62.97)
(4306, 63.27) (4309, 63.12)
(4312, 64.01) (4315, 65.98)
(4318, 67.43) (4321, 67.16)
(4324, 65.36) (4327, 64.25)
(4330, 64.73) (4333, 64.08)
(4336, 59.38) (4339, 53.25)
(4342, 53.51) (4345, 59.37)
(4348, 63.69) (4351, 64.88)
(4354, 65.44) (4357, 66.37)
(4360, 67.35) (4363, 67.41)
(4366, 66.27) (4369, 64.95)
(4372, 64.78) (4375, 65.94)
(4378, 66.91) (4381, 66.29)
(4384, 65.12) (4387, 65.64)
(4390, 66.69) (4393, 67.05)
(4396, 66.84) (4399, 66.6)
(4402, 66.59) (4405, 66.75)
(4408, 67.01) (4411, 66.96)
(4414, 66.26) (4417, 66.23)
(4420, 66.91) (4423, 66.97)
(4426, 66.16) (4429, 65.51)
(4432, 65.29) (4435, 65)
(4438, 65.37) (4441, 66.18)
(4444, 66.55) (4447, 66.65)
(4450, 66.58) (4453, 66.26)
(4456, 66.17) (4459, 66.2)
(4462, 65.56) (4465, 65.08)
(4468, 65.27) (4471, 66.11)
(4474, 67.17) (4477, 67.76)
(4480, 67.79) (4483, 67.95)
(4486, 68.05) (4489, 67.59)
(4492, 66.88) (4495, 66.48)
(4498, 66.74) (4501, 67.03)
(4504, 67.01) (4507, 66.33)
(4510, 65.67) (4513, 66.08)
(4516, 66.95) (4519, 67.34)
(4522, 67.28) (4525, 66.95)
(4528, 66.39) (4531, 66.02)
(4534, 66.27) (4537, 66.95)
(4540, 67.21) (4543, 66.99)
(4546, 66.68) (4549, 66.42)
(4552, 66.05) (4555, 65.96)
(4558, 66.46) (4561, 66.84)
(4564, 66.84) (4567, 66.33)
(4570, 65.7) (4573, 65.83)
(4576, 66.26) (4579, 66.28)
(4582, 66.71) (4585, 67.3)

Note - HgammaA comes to 1.6 angstrom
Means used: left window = 64.7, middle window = 63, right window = 66.3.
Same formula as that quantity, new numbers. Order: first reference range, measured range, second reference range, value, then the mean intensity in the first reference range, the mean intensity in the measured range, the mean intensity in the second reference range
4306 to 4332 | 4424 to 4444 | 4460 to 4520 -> 0.2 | 65.1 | 65.7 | 66.7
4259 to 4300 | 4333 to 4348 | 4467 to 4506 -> 1.8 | 65.5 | 57.9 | 67.1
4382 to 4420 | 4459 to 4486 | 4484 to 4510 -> 0.1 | 66.5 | 66.6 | 67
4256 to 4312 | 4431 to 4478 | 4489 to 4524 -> 0.2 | 65.1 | 66.1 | 66.7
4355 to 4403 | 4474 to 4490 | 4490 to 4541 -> -0.3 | 66.3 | 67.8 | 66.7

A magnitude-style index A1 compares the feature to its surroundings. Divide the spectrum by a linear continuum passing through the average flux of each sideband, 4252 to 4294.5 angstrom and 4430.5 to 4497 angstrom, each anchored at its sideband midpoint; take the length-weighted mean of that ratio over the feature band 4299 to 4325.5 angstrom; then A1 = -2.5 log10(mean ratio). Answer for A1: 0.02 mag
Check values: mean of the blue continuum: 65.9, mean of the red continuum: 66.5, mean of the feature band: 64.7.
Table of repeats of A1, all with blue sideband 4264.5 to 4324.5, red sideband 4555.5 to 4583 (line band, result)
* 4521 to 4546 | -0.01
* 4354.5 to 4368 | -0.02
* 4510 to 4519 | -0.01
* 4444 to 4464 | -0.01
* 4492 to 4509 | -0.01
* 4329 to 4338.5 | 0.06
